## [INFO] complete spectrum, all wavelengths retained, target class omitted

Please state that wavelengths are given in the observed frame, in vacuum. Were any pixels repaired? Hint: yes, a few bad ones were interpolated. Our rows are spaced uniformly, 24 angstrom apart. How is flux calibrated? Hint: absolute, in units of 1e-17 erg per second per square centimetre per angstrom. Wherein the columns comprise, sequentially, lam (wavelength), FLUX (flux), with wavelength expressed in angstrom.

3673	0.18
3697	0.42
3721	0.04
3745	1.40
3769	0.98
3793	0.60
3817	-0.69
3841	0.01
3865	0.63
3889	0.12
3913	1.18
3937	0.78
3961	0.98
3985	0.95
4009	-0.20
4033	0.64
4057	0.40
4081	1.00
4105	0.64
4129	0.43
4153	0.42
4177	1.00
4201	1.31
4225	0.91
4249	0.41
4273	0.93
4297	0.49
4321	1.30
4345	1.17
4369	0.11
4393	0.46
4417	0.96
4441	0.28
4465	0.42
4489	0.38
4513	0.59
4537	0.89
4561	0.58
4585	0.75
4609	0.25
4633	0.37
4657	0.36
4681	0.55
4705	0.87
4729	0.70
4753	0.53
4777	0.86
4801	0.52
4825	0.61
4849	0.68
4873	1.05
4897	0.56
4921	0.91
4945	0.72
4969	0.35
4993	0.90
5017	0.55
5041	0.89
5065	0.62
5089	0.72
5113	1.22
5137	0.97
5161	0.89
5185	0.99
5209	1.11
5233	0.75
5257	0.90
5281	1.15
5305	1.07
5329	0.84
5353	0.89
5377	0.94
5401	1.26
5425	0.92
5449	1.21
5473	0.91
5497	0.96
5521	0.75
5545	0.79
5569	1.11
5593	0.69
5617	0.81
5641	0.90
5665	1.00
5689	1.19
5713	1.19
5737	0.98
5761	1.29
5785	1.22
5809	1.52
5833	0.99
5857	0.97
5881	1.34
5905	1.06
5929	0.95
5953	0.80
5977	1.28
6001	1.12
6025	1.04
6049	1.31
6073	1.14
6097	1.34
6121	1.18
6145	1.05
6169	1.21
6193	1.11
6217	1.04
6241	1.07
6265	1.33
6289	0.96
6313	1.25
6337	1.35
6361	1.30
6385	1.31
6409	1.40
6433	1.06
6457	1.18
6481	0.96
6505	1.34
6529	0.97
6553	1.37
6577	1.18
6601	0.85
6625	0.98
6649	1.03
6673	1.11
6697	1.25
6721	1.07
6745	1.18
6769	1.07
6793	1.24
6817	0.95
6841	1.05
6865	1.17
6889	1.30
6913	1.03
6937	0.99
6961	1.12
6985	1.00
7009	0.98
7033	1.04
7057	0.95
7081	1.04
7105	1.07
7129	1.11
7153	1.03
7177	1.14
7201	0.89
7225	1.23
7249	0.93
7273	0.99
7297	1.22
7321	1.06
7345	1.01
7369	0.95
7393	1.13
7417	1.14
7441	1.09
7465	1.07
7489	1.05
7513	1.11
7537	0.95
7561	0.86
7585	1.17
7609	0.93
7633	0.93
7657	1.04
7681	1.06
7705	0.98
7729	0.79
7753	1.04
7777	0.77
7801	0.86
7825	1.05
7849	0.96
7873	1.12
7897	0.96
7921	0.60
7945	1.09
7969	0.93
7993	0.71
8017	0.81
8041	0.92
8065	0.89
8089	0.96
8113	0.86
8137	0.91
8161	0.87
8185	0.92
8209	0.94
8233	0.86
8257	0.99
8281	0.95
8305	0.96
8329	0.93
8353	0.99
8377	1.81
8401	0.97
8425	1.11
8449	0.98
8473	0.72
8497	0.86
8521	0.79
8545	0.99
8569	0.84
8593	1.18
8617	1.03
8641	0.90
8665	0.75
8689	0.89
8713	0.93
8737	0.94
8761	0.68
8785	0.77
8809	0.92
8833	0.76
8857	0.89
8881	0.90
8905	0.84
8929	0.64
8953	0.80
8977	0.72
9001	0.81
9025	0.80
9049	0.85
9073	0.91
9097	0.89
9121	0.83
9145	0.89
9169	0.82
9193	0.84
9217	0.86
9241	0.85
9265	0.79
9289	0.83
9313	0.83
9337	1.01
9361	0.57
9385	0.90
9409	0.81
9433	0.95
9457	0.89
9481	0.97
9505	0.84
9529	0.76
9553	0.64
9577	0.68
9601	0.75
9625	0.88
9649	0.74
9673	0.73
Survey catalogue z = 0.278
